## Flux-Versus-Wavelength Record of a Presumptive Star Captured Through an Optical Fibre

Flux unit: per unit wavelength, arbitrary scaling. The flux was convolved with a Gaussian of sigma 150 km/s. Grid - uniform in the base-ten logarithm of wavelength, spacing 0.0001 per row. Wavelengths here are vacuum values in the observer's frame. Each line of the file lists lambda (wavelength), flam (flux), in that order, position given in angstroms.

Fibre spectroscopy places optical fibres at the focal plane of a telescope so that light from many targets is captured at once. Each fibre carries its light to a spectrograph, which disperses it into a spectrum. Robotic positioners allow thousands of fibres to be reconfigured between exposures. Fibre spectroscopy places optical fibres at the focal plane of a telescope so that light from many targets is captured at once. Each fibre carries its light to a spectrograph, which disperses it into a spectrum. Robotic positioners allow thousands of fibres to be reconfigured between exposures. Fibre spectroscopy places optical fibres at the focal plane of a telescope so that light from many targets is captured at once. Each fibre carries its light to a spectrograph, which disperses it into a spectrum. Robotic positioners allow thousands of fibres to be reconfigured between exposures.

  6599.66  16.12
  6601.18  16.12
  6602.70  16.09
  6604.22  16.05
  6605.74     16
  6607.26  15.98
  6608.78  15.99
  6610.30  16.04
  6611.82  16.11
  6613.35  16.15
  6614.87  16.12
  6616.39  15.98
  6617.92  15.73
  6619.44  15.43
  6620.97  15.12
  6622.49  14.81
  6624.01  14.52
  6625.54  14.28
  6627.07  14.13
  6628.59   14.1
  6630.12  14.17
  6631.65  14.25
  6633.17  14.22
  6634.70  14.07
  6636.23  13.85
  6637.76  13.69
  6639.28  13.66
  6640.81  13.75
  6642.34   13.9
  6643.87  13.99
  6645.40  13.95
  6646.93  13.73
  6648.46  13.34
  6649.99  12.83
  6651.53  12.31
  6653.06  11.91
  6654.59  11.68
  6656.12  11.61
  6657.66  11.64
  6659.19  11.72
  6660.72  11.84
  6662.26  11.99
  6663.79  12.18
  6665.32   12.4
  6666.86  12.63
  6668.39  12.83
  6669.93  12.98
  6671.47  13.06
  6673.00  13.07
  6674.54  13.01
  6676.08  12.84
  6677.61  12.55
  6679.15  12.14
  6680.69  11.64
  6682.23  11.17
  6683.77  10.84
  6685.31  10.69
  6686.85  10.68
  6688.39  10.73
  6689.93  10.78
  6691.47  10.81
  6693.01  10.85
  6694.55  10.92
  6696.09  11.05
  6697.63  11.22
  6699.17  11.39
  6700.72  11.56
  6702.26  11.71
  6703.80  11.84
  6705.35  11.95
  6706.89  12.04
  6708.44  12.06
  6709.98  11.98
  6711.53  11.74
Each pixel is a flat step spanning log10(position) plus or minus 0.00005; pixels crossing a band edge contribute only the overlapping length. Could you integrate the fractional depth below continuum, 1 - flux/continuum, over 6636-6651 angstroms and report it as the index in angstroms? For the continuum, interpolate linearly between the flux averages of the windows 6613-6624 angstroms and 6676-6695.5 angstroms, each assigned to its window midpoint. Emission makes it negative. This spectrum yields 0.3 angstroms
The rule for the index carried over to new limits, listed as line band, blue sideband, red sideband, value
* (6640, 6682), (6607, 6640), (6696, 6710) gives 2.4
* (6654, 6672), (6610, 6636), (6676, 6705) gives 0.8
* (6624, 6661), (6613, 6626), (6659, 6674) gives 1.7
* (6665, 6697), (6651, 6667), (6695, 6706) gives -0.1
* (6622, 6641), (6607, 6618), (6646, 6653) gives 0.4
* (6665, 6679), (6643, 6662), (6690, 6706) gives -0.9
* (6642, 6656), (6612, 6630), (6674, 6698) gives 0.6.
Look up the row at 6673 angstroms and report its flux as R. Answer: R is 13.07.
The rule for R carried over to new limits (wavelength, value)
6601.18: 16.12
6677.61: 12.55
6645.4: 13.95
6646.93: 13.73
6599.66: 16.12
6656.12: 11.61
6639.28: 13.66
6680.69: 11.64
